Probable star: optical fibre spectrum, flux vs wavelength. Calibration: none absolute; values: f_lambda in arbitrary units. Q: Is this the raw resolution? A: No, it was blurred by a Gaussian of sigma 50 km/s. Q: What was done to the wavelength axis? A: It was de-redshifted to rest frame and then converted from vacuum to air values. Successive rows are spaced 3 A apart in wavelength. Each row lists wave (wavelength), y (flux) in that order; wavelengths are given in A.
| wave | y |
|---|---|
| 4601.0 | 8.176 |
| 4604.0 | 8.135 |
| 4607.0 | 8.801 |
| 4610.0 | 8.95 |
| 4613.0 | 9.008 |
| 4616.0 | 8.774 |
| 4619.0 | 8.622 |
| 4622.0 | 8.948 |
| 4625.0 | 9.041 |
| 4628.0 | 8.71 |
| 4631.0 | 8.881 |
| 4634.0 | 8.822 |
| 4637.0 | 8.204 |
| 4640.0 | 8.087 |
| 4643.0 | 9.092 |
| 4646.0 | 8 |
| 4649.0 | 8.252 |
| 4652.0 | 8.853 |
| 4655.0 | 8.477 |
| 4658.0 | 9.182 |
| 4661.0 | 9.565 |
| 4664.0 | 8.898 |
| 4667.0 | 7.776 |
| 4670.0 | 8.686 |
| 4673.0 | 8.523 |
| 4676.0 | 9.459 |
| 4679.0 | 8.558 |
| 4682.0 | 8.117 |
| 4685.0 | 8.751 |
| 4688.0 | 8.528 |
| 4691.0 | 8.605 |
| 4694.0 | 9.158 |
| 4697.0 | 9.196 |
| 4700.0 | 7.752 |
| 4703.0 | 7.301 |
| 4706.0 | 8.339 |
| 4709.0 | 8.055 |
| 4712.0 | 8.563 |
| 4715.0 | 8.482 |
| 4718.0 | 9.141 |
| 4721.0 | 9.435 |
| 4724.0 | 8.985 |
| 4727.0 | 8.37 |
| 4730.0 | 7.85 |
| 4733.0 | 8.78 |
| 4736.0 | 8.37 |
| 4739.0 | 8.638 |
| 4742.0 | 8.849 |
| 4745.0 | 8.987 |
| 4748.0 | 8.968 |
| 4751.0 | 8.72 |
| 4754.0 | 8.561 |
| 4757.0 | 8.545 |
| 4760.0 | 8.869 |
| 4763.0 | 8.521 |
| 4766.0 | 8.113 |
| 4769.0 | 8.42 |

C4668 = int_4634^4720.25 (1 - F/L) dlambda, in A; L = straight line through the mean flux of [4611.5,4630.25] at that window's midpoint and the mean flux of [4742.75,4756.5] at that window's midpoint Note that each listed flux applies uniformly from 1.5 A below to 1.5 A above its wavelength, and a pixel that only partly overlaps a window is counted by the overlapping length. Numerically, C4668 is 2.5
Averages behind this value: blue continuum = 8.85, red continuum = 8.79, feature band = 8.57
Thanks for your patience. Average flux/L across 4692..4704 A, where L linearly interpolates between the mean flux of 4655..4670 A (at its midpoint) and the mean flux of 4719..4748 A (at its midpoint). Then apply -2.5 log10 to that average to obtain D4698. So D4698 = 0.04 mag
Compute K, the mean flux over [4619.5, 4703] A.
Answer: 8.65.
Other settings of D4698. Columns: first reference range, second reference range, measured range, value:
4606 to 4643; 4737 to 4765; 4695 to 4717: 0.057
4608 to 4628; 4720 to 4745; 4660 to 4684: 0.012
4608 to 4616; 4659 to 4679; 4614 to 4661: 0.022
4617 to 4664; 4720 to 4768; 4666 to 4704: 0.022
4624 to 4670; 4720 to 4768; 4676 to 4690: 0.007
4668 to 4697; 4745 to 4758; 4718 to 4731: -0.002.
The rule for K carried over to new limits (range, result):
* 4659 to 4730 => 8.61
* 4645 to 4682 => 8.67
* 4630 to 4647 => 8.52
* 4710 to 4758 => 8.7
